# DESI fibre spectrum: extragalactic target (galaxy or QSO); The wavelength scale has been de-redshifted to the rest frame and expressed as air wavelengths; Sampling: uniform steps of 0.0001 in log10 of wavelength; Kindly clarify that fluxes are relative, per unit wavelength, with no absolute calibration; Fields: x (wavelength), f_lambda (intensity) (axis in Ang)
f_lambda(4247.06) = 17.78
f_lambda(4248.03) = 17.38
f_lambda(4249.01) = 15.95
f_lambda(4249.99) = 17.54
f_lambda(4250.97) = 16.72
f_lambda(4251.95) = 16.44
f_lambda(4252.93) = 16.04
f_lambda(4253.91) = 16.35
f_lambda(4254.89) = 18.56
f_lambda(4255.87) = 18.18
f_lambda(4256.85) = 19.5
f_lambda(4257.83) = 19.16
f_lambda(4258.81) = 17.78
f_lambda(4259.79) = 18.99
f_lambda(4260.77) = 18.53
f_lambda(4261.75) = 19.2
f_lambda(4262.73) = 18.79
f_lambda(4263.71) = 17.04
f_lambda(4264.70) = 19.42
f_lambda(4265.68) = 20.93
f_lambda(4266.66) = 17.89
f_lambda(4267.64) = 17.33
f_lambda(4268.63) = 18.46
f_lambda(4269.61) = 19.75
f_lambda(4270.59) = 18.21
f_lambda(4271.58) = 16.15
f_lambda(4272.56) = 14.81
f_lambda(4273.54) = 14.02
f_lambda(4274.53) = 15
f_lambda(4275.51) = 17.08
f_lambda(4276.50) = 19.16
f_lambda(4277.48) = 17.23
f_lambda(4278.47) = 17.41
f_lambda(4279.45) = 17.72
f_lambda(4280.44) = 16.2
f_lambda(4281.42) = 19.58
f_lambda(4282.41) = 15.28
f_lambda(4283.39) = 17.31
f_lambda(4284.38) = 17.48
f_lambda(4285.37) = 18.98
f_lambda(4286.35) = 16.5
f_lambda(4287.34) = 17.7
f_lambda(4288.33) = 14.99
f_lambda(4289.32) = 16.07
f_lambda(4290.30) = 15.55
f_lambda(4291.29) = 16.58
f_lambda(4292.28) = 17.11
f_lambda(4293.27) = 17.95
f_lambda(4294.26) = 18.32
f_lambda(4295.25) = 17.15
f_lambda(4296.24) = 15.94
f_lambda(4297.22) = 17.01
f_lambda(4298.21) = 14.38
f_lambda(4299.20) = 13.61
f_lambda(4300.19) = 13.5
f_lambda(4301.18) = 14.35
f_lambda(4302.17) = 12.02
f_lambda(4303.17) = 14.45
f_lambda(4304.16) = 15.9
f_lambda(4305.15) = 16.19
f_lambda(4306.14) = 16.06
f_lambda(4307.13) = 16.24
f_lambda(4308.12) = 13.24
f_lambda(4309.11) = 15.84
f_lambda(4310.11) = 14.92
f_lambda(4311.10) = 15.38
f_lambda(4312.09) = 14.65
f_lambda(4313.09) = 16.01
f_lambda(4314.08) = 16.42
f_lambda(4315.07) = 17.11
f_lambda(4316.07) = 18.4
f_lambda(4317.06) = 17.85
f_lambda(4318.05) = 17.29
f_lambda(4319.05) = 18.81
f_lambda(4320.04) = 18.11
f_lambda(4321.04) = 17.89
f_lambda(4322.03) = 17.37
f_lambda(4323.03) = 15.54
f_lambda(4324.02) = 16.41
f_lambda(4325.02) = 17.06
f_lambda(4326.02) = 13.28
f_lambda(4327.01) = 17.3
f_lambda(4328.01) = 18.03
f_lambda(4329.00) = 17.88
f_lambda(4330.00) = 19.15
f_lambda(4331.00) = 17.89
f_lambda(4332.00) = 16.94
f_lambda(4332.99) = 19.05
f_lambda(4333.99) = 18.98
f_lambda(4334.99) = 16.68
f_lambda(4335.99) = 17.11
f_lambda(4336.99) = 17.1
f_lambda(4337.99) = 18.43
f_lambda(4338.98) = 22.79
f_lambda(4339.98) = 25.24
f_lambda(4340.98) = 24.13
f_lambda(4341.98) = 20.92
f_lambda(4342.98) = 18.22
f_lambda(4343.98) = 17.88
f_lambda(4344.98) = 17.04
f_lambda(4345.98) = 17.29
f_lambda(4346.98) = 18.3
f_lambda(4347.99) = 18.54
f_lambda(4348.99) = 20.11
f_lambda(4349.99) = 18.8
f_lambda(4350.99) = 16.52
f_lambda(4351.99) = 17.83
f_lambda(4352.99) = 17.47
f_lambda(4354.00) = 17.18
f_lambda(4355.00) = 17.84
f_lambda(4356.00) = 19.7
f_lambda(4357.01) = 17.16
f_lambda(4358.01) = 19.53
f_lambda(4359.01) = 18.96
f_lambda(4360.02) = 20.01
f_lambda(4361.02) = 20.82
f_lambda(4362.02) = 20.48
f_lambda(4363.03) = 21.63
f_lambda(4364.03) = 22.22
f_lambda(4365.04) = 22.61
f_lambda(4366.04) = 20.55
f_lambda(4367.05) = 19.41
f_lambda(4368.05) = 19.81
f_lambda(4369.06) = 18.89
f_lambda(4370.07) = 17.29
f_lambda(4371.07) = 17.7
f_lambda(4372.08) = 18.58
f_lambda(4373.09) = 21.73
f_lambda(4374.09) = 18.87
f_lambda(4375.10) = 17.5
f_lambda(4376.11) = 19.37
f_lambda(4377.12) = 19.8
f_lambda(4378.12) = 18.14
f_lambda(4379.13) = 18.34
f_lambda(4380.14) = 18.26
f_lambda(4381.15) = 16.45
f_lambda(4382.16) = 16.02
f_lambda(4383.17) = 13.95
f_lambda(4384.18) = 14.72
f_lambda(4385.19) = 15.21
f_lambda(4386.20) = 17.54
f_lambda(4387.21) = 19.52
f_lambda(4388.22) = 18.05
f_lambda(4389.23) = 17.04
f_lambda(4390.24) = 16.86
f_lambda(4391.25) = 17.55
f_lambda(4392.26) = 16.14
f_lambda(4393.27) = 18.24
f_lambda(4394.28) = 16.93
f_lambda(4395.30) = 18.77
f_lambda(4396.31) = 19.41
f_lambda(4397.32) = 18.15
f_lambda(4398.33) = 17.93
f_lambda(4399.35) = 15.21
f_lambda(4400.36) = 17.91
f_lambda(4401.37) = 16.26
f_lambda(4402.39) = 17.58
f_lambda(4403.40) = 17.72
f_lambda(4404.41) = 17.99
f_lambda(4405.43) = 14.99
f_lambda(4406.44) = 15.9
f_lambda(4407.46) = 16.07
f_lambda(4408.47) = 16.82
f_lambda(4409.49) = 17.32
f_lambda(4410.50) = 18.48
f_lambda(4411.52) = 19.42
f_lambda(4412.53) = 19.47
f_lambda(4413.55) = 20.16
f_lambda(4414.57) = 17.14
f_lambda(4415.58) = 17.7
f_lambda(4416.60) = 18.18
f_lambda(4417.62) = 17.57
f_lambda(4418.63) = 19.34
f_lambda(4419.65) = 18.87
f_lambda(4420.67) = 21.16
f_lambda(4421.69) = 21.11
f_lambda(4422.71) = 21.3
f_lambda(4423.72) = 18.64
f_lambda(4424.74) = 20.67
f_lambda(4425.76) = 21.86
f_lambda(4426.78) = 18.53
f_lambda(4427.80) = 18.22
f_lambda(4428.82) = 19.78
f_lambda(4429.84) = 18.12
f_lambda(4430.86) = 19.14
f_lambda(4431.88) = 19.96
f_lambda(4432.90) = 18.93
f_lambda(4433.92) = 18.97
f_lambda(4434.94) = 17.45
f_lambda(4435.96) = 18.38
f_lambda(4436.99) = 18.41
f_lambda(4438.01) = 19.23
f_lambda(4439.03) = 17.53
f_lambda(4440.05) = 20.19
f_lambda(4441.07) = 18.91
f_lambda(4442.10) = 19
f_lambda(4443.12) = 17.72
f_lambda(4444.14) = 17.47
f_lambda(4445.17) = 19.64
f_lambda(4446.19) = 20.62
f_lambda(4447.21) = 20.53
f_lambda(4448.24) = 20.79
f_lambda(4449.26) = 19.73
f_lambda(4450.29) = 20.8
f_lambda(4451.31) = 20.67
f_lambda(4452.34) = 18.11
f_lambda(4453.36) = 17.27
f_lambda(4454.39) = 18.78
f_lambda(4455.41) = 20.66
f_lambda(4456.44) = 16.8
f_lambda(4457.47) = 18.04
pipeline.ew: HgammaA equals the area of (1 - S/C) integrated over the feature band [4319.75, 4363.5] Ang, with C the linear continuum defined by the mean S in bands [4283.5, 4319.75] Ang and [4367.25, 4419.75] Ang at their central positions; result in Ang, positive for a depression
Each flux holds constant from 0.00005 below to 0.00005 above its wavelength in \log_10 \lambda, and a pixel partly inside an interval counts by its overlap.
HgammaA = -4.34 Ang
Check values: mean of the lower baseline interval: 16.1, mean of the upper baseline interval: 17.7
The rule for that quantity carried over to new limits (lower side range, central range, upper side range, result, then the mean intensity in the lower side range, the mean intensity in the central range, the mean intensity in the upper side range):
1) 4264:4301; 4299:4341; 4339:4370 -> 3.2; 16.9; 16.9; 19.5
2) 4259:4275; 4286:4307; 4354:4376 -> 2.9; 17.8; 15.8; 19.5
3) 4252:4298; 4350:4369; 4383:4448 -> -1.5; 17.5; 19.4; 18.3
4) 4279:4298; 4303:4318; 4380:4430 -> 1.0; 17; 16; 17.9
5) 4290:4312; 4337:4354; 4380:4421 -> -2.9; 15.5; 19.2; 17.5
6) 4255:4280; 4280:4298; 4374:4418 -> 0.9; 17.9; 17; 17.5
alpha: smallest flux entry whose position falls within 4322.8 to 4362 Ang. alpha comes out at 13.28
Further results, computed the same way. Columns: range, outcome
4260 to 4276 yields 14.02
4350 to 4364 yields 16.52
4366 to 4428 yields 13.95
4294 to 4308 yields 12.02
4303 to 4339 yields 13.24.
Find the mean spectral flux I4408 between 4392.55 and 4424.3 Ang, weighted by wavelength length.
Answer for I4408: 18.1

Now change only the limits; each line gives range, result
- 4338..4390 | 18.8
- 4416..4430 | 19.5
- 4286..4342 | 16.9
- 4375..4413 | 17.4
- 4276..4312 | 16.2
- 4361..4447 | 18.5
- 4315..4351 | 18.3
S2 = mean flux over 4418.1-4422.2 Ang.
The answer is 20.1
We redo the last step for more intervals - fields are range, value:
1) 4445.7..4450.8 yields 20.5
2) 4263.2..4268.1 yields 18.5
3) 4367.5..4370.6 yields 18.7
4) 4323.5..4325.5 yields 16.7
